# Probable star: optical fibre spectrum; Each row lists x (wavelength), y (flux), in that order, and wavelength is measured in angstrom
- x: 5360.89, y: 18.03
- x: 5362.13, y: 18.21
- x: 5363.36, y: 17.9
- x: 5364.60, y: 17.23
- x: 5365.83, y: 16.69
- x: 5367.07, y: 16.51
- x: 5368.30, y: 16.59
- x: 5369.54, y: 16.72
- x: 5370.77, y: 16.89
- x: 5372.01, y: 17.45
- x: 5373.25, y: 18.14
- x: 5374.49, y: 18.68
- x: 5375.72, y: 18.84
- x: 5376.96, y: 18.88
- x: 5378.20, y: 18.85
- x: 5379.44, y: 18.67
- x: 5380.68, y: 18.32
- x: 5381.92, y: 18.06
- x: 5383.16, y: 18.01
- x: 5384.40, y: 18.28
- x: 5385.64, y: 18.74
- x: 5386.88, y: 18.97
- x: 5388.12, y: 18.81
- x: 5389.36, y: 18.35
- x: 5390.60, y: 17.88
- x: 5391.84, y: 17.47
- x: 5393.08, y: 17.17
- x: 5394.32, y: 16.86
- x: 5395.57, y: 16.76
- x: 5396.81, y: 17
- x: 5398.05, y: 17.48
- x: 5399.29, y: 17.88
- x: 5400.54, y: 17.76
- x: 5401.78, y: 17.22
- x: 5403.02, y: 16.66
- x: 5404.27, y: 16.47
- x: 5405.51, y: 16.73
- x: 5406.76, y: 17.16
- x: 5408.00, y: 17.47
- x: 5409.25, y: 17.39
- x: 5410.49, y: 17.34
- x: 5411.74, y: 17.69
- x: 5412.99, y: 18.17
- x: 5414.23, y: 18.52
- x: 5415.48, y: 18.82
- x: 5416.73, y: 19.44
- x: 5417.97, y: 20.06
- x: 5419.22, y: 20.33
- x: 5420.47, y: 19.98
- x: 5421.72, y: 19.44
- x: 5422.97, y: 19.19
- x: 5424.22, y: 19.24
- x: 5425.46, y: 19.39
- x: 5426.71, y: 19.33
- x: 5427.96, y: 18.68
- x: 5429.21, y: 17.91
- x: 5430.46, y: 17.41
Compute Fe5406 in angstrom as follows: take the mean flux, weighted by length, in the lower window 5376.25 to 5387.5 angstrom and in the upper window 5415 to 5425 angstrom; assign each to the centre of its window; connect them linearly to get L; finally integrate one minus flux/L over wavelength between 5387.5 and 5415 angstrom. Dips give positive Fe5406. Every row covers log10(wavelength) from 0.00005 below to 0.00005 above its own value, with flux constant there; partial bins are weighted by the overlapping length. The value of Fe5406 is 2.29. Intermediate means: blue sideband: 18.5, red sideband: 19.6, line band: 17.5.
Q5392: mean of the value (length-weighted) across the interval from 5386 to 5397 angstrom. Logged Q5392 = 17.8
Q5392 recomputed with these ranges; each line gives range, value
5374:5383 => 18.6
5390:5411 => 17.2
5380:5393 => 18.2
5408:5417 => 18.1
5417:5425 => 19.7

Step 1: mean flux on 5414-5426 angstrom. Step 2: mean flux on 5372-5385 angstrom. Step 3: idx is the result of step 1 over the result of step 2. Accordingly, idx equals 1.06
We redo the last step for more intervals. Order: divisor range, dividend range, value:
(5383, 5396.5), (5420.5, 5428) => 1.08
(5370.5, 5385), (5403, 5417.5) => 0.97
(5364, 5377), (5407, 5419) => 1.05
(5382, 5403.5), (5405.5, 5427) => 1.05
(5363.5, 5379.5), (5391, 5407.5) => 0.97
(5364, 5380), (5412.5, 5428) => 1.09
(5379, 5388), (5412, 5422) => 1.05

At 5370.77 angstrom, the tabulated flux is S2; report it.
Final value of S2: 16.89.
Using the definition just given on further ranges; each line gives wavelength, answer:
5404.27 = 16.47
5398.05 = 17.48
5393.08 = 17.17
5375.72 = 18.84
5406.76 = 17.16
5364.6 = 17.23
